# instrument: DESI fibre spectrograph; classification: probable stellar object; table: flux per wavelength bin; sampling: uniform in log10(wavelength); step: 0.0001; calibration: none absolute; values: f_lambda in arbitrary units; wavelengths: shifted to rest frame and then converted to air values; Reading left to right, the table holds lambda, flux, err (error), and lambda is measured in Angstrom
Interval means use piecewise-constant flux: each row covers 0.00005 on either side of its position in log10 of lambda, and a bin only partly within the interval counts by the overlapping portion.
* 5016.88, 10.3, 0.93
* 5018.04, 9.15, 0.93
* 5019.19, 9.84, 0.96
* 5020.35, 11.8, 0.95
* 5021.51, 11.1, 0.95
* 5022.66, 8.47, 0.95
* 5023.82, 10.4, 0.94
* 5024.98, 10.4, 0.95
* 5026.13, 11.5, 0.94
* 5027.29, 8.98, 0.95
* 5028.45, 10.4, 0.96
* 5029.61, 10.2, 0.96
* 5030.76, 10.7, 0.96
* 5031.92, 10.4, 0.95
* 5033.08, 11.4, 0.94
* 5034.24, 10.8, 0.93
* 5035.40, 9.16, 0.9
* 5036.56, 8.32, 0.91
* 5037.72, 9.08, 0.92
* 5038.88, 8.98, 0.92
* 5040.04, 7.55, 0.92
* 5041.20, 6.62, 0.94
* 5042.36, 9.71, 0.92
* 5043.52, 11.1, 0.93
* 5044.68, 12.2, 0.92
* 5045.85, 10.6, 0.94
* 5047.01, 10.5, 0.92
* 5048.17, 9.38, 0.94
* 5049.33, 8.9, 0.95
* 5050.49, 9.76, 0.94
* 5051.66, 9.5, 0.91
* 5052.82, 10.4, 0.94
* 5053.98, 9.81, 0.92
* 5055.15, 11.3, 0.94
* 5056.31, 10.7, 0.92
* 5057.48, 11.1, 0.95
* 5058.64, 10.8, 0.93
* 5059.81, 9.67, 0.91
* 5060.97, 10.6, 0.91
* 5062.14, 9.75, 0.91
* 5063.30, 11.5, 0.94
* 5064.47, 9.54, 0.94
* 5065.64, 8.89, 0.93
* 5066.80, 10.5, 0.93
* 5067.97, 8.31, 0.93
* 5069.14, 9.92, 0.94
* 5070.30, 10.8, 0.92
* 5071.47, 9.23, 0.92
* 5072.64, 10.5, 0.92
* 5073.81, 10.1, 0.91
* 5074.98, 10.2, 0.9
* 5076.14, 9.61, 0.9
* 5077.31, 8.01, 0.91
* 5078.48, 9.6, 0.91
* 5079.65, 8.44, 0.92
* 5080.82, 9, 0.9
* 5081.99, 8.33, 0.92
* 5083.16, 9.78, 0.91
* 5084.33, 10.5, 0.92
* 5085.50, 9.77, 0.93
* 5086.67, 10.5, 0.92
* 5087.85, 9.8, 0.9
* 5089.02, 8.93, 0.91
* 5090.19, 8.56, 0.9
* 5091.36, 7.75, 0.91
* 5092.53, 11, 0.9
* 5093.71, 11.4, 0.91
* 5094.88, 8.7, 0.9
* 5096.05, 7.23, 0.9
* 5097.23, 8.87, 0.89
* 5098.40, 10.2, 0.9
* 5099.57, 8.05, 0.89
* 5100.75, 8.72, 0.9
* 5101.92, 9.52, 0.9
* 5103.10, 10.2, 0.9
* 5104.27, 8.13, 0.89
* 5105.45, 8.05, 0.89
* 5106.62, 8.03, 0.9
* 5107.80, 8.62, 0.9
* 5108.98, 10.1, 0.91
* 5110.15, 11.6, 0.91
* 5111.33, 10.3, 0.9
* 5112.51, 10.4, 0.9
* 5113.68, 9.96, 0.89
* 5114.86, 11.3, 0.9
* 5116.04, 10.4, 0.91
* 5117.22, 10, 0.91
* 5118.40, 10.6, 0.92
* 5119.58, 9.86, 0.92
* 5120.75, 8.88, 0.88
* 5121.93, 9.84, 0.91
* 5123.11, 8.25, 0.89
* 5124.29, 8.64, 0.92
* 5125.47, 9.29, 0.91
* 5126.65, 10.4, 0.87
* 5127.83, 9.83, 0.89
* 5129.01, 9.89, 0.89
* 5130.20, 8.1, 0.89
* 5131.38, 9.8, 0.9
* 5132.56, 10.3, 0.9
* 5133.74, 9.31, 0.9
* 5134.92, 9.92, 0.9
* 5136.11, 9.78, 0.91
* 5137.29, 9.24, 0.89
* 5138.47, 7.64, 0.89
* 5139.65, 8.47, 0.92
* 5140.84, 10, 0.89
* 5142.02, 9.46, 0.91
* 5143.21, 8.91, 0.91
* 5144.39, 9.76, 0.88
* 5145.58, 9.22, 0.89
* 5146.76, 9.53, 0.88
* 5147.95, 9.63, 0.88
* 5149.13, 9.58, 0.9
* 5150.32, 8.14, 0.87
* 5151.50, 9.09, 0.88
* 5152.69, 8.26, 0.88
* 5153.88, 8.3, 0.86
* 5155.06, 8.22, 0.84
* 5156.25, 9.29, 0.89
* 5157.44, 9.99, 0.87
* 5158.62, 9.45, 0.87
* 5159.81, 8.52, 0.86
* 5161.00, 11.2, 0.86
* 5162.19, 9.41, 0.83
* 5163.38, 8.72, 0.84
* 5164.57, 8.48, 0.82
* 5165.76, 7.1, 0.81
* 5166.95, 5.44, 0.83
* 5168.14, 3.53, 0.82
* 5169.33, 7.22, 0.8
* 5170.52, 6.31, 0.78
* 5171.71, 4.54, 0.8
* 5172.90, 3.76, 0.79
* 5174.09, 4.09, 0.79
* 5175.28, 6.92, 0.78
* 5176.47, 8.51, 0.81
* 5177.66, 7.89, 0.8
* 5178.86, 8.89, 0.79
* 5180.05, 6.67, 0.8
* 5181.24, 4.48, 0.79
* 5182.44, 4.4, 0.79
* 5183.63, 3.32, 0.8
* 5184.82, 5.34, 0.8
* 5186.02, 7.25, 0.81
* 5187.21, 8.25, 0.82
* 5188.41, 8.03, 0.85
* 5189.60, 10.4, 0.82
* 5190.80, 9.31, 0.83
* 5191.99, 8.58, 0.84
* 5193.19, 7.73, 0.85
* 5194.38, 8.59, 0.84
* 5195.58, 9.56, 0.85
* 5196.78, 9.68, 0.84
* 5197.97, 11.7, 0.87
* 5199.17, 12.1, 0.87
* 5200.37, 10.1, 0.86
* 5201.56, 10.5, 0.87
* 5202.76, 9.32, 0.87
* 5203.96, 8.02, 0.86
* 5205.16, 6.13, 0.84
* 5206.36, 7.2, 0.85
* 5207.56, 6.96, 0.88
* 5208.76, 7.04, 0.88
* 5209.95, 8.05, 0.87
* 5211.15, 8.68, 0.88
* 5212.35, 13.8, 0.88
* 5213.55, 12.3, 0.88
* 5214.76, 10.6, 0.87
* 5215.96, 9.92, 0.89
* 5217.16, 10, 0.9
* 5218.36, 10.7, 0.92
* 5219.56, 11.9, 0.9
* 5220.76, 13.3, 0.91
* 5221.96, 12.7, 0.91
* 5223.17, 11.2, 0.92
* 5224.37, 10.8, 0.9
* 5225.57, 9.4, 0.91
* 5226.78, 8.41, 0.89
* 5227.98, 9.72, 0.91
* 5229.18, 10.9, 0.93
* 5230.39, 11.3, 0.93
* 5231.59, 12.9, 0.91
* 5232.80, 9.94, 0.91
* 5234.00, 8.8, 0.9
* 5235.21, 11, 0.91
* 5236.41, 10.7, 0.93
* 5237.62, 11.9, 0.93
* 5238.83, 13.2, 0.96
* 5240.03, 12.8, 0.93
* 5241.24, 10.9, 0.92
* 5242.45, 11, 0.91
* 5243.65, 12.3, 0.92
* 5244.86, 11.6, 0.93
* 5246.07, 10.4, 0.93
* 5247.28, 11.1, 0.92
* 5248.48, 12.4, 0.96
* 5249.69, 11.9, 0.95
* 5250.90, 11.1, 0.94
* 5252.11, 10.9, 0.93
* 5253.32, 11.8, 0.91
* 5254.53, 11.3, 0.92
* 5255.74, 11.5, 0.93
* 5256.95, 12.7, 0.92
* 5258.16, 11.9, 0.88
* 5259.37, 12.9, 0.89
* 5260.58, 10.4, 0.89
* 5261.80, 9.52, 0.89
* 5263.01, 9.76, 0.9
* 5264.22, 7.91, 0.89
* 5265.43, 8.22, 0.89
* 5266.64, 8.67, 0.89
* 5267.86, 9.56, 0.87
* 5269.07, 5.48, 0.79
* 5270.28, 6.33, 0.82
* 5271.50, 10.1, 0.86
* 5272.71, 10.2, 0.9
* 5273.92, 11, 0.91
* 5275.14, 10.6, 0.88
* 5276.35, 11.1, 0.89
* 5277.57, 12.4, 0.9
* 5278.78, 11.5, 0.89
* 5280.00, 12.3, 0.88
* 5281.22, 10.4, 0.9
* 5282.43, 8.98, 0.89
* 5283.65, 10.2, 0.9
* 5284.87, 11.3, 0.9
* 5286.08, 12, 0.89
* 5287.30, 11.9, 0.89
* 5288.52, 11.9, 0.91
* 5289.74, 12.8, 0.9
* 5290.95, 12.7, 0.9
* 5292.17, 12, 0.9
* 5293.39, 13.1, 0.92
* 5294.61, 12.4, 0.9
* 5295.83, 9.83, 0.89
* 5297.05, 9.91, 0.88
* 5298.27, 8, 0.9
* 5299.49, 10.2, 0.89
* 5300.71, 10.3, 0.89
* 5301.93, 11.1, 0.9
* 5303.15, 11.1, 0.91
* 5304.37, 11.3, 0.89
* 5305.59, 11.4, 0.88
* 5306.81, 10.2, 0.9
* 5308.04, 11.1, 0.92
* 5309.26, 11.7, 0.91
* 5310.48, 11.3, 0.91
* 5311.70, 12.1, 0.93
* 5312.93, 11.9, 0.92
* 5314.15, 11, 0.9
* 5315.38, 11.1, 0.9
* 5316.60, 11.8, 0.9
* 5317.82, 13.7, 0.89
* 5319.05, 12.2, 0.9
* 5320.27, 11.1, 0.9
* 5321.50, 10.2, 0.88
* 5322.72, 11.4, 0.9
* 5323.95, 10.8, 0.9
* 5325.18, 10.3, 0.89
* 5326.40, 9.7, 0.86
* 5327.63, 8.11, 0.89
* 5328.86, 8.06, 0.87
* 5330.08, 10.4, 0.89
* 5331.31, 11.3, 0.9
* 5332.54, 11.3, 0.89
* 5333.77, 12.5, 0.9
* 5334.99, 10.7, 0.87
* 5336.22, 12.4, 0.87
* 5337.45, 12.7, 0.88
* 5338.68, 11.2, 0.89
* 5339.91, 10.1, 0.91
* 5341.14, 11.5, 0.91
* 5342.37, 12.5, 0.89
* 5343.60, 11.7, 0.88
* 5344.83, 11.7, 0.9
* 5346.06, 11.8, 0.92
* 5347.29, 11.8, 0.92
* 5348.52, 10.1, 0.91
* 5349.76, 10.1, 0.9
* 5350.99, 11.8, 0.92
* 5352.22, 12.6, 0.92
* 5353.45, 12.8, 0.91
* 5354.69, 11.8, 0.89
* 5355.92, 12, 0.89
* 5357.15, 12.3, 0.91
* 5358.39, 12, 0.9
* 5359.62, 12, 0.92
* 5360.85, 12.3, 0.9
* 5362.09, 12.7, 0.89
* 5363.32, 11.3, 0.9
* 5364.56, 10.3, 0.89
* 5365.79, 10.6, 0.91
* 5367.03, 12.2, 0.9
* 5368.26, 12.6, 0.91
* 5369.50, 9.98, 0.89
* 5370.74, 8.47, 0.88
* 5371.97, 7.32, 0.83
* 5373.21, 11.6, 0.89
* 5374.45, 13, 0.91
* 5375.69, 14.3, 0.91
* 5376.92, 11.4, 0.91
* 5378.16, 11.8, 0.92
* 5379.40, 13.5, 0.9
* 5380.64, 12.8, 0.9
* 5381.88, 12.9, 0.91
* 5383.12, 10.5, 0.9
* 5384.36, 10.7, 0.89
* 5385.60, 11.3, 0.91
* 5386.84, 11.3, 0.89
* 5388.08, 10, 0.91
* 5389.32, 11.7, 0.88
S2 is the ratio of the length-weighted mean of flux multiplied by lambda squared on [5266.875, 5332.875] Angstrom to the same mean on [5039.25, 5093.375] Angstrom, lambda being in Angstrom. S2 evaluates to 1.2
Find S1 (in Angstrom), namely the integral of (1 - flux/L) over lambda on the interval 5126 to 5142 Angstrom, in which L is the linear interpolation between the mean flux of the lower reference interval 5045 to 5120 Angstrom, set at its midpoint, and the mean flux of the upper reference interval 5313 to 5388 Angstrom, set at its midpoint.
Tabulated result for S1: 0.97 Angstrom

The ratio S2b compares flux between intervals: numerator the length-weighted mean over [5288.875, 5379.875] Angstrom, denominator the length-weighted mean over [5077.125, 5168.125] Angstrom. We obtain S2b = 1.23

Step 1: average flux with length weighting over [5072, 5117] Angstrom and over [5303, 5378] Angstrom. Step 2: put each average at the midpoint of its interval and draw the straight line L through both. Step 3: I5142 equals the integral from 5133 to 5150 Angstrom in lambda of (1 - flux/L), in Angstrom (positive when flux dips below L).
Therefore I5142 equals 0.9 Angstrom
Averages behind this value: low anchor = 9.48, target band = 9.31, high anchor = 11.3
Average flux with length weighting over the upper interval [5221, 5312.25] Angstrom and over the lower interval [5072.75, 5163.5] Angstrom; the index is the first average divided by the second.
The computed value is 1.16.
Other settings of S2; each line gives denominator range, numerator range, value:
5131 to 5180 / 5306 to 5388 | 1.47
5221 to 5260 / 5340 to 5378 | 1.07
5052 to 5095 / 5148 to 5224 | 0.91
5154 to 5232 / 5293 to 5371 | 1.36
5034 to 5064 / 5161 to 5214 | 0.84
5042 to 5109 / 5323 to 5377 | 1.30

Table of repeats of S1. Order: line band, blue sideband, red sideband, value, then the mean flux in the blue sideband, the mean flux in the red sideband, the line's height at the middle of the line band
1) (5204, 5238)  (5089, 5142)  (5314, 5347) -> 0.37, 9.43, 11.2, 10.3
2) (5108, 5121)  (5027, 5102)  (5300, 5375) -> -0.41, 9.7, 11.3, 9.98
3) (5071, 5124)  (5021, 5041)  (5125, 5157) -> -0.11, 9.81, 9.24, 9.46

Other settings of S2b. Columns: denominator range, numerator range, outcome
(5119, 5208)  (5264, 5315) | 1.27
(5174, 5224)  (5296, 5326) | 1.24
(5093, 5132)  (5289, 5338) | 1.17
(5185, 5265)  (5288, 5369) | 1.10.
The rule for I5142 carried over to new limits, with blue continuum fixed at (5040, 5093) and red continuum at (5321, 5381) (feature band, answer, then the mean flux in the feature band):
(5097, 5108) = 1.2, 8.85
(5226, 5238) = 0.2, 10.5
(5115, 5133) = 0.8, 9.64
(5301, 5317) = -0.3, 11.3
